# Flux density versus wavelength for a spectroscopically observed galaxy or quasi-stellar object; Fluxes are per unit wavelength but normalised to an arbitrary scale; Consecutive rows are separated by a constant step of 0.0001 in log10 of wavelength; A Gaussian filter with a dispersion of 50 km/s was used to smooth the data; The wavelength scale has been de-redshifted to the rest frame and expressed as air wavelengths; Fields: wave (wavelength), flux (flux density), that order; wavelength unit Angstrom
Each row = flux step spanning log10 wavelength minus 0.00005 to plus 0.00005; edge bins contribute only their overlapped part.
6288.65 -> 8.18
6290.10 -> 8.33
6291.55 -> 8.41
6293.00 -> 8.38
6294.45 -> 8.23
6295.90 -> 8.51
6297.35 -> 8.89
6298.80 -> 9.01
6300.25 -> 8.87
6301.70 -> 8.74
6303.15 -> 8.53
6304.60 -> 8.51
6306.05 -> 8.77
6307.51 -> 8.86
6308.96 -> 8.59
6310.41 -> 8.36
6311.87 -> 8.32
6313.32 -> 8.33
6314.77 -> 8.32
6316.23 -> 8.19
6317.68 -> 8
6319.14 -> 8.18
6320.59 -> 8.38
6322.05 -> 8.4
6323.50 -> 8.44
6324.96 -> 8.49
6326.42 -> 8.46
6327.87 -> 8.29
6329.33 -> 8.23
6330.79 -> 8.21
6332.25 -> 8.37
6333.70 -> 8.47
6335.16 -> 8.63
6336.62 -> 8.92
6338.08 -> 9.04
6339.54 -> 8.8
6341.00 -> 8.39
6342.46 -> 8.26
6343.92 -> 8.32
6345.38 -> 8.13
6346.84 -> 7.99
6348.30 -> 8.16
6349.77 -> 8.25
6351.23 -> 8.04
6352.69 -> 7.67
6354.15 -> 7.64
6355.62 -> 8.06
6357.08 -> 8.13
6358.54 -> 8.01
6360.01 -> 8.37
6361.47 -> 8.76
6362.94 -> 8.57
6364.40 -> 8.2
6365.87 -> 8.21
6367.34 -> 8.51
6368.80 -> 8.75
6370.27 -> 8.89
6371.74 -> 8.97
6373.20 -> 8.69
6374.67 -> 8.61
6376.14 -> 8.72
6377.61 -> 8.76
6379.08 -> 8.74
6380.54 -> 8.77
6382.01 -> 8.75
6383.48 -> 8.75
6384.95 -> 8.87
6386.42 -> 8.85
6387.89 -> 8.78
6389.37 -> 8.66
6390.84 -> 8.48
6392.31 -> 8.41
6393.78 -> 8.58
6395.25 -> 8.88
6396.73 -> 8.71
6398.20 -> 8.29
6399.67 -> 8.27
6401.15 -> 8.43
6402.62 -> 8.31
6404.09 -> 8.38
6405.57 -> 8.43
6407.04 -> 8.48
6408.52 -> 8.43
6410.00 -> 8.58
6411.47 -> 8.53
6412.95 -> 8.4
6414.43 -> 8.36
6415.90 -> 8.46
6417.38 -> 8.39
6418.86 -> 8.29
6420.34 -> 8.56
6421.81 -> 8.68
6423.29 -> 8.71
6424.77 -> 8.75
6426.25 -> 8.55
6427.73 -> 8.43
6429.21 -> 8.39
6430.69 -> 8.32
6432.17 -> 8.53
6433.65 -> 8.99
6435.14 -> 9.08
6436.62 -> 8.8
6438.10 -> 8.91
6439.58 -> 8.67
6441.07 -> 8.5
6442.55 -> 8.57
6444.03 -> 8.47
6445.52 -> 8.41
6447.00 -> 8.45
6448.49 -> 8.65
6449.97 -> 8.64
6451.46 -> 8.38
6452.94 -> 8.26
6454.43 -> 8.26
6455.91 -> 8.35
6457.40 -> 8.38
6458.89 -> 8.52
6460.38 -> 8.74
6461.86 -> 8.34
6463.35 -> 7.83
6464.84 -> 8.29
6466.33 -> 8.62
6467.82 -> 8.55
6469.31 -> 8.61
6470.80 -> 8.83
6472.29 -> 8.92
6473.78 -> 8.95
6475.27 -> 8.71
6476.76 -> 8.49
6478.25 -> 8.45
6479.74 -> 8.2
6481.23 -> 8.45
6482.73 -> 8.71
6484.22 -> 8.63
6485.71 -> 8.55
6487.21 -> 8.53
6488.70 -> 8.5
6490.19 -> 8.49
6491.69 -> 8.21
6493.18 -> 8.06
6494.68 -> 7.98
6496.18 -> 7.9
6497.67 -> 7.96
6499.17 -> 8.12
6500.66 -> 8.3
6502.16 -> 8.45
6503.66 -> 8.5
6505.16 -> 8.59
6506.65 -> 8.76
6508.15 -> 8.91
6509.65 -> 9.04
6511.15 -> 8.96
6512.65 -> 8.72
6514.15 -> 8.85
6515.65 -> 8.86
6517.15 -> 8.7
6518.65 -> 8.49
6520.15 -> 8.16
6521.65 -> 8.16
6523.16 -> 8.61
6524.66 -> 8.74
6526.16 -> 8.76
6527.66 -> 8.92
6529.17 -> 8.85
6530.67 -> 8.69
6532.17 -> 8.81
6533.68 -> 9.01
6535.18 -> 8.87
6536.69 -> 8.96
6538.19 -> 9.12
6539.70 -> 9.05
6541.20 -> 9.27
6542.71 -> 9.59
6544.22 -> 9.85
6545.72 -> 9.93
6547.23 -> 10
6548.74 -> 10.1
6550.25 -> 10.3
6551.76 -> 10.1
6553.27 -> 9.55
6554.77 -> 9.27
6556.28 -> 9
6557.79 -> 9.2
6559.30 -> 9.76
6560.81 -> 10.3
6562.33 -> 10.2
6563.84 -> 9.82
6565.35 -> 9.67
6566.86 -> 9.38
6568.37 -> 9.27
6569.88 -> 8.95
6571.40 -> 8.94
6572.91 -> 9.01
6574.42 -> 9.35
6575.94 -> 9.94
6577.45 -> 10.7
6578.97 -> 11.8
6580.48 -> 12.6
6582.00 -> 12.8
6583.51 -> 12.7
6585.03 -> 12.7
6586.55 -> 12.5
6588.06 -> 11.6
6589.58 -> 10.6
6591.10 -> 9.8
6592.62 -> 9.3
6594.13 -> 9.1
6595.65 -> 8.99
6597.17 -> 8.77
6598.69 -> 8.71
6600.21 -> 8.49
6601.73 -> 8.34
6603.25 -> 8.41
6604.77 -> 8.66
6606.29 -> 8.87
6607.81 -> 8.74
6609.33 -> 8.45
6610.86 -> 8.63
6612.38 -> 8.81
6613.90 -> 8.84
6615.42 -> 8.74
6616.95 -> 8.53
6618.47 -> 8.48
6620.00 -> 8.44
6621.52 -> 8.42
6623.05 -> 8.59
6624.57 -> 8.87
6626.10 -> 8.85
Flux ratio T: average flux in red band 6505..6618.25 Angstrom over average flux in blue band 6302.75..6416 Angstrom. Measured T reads 1.12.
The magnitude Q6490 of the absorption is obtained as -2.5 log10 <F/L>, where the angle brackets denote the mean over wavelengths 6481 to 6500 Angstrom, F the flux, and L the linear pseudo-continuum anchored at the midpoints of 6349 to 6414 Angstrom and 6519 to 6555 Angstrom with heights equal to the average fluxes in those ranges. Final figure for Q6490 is 0.08 mag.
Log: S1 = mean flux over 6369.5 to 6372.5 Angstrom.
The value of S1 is 8.93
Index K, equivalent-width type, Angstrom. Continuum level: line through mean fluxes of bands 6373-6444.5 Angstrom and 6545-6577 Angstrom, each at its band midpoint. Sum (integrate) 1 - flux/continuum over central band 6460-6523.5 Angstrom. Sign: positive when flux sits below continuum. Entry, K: 4.5 Angstrom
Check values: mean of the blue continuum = 8.59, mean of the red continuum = 9.63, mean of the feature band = 8.5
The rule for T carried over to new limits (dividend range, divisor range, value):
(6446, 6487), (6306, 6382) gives 1.01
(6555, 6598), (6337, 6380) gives 1.22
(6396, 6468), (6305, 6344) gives 1.01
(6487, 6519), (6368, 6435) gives 0.99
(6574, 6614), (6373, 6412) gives 1.16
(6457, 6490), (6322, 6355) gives 1.03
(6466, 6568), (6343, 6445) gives 1.05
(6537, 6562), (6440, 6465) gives 1.15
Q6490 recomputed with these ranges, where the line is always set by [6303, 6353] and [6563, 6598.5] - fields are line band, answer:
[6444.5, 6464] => 0.12 mag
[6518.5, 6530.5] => 0.15 mag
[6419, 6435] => 0.07 mag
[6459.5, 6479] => 0.11 mag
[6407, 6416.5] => 0.07 mag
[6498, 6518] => 0.13 mag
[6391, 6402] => 0.05 mag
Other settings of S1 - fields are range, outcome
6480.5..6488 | 8.57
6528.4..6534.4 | 8.83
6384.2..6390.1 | 8.78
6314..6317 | 8.26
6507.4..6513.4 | 8.9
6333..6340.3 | 8.77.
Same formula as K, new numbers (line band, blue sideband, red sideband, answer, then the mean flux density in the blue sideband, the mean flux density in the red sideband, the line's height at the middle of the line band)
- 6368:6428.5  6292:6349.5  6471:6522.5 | -0.8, 8.46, 8.51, 8.48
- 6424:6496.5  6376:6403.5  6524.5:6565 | 3.9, 8.63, 9.42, 8.99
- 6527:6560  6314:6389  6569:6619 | 0.3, 8.44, 9.73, 9.46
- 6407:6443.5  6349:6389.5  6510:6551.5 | 0.5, 8.5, 9.06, 8.69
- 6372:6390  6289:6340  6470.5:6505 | -0.6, 8.49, 8.43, 8.47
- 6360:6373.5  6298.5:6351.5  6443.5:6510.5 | -0.2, 8.44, 8.47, 8.45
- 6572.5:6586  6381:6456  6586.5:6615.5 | -3.4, 8.55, 9.15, 9.08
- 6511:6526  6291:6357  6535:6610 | 1.4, 8.4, 9.8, 9.49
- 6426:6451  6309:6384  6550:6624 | 0.8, 8.41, 9.63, 8.88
